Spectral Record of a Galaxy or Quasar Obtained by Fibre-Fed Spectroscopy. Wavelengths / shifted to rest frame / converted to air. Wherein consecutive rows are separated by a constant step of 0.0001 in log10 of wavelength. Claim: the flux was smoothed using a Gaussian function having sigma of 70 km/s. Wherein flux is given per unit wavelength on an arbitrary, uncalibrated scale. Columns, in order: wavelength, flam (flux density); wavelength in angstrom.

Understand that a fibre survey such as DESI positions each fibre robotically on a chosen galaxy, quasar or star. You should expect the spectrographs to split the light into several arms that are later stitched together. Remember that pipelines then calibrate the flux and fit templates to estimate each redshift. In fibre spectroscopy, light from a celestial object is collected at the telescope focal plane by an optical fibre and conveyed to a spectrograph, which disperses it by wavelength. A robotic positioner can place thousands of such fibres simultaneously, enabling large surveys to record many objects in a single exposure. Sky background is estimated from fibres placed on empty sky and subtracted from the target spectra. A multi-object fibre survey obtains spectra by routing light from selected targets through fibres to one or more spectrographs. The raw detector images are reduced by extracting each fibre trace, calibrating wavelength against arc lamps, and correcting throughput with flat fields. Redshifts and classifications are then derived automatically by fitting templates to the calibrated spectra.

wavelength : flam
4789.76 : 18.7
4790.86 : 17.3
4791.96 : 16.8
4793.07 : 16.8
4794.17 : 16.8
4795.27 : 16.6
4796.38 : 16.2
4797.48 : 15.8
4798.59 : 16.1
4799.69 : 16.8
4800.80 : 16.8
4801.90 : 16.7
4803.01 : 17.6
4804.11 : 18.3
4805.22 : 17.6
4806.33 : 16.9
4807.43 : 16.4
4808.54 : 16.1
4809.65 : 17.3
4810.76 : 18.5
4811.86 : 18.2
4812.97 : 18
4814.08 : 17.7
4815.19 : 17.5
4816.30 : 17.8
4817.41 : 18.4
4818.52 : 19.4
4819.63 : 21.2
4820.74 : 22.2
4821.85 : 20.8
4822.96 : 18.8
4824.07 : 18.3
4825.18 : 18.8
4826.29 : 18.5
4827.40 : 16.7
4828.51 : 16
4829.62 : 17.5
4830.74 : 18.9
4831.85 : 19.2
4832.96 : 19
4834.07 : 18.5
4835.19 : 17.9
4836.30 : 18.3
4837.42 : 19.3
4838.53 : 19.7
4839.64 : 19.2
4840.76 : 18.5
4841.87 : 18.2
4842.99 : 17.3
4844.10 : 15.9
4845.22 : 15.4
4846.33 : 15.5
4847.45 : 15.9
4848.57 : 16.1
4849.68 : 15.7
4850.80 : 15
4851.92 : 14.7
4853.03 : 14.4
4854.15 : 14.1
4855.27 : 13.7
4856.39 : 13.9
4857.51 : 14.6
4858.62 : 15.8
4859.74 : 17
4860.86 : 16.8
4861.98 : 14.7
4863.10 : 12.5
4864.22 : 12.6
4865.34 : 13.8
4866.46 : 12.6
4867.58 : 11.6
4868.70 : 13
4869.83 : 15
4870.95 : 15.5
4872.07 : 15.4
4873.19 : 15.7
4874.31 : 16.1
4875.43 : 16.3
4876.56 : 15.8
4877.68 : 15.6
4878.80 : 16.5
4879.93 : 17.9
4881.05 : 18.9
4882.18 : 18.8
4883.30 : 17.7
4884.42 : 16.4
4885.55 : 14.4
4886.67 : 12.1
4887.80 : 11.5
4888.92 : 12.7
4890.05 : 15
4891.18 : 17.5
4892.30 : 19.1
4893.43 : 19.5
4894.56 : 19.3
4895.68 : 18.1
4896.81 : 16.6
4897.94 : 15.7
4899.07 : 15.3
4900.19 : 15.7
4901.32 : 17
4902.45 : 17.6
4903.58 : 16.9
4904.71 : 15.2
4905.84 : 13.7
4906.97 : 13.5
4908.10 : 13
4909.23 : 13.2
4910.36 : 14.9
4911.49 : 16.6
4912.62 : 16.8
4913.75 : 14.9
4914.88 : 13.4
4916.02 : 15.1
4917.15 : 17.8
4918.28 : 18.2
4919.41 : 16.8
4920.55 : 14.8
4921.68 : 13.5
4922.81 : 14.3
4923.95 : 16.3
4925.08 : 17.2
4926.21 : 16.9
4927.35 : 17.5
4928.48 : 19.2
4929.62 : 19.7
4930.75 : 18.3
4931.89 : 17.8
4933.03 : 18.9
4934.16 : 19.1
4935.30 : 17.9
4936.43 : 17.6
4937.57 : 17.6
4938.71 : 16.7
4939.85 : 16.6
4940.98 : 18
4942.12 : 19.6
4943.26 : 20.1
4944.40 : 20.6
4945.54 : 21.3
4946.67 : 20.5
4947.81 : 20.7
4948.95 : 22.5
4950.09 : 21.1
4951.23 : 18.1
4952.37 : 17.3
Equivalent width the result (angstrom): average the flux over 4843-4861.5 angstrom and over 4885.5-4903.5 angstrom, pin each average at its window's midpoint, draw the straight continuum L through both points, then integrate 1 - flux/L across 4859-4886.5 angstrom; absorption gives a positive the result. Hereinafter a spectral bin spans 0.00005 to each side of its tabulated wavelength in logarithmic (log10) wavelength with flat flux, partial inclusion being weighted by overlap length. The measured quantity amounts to 0.59 angstrom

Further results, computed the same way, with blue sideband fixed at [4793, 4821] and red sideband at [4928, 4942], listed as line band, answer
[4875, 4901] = 2.3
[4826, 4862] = 2.0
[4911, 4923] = 1.6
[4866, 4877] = 1.9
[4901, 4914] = 2.0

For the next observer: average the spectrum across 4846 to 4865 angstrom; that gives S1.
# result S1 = 14.9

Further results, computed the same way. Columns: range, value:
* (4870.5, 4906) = 16.3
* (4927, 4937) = 18.5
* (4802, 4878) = 16.7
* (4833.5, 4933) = 16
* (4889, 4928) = 16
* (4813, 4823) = 19.3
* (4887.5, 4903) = 16.6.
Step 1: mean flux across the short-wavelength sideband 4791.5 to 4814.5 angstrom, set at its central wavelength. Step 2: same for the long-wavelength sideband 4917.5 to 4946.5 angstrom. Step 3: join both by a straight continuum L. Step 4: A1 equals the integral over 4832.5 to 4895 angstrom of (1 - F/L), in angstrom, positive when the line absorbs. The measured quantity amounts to 5.2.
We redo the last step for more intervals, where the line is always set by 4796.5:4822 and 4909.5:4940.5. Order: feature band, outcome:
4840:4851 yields 0.67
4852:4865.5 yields 2.23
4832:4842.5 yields -0.69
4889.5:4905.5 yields 0.06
